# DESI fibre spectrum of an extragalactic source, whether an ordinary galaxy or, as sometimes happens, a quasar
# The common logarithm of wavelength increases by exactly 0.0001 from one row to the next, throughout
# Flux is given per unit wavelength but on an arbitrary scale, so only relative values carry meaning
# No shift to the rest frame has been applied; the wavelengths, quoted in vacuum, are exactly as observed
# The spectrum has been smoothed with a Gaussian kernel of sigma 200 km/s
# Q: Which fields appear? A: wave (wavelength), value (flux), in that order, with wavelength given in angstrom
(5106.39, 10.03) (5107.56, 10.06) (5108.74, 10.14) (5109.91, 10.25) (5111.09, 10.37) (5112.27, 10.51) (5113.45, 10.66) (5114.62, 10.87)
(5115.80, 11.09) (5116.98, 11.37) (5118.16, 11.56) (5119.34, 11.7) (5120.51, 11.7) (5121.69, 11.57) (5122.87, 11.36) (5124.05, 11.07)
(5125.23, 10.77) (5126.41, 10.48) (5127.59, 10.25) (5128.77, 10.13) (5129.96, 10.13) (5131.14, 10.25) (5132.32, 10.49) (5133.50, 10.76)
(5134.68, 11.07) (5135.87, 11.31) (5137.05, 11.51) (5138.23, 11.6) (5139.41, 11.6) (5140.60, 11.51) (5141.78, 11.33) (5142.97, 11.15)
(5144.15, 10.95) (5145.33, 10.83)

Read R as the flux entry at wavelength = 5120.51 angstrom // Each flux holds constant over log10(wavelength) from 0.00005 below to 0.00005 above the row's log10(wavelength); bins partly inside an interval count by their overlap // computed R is 11.7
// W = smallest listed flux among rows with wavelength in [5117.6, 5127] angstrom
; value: 10.48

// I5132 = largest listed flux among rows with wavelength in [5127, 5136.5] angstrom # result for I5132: 11.31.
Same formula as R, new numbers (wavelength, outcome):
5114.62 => 10.87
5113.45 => 10.66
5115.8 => 11.09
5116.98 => 11.37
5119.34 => 11.7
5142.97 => 11.15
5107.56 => 10.06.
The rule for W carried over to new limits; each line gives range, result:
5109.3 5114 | 10.25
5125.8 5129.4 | 10.13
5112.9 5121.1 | 10.66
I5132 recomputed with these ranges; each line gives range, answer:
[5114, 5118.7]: 11.56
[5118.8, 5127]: 11.7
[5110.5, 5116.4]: 11.09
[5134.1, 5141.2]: 11.6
